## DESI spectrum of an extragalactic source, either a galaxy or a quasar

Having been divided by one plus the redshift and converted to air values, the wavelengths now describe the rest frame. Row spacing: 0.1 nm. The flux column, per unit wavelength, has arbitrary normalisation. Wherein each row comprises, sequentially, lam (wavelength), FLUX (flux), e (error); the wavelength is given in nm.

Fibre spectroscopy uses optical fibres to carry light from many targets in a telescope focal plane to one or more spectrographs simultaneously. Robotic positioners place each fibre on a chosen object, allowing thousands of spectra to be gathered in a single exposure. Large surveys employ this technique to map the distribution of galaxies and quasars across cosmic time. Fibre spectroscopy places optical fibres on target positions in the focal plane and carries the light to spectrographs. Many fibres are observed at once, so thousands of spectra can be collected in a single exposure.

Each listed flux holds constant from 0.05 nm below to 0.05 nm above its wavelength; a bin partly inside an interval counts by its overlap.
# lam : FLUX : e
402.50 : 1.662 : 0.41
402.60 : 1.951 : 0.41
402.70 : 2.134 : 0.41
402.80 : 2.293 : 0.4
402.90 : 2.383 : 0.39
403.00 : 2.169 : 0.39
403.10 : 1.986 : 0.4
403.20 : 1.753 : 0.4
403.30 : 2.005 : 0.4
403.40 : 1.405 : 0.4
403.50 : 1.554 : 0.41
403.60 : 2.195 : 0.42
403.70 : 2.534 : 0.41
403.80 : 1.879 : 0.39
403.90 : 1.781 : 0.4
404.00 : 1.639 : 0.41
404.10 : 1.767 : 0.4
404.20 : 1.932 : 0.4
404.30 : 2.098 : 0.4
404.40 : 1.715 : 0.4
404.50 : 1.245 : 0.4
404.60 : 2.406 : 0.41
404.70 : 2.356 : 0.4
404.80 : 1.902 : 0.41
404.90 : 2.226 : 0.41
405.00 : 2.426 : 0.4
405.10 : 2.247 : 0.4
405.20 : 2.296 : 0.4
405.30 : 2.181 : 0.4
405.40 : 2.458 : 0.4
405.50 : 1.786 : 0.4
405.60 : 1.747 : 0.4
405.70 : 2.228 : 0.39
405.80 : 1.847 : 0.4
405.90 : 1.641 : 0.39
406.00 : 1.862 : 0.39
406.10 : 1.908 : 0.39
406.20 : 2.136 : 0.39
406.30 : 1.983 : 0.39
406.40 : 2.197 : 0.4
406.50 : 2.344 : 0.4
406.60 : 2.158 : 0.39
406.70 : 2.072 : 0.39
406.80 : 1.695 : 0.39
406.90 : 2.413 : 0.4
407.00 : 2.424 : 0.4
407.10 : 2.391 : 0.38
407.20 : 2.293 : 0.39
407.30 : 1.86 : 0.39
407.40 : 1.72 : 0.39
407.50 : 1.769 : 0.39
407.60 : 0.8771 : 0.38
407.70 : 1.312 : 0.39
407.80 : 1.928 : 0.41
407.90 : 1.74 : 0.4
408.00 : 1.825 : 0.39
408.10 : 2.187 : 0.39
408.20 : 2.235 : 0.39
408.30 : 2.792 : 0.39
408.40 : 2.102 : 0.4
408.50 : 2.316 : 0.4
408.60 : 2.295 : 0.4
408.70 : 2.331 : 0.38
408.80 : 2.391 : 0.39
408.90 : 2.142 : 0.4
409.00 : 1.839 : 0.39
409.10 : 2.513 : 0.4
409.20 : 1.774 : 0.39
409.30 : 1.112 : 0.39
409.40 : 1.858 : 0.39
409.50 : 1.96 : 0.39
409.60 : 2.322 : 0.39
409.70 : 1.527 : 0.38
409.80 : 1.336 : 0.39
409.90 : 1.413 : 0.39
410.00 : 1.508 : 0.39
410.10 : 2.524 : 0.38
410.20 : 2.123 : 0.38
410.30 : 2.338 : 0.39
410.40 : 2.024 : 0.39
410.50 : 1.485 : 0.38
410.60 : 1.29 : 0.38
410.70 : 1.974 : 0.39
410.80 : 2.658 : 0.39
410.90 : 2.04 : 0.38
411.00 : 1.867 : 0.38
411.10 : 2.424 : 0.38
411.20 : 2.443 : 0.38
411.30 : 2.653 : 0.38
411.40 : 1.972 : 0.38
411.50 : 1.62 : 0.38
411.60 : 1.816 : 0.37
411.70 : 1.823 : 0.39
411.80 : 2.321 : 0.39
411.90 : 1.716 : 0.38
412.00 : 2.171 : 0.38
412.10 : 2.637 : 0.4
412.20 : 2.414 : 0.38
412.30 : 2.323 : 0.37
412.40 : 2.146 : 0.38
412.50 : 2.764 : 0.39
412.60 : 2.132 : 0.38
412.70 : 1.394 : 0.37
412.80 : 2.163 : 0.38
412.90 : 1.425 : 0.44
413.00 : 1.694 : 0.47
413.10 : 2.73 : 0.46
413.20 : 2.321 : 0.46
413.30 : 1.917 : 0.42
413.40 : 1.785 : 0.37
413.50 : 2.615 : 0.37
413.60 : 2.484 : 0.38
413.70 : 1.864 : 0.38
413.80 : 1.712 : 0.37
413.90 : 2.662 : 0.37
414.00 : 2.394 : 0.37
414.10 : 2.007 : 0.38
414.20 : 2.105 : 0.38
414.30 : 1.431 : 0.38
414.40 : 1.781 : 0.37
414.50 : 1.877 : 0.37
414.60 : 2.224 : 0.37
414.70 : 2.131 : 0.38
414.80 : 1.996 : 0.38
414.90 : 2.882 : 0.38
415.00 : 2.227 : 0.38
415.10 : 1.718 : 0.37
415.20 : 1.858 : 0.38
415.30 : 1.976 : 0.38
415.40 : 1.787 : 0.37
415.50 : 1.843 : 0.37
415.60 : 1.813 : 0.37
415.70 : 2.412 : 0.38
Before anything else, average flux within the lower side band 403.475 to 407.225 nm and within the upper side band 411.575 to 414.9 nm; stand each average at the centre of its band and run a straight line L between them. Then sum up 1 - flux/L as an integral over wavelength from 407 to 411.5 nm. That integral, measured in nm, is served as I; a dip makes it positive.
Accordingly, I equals 0.19 nm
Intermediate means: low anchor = 2.05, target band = 1.99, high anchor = 2.1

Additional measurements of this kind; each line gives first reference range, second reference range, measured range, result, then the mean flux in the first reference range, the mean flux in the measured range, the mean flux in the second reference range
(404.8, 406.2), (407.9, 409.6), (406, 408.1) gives 0.13 nm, 2.06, 1.96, 2.1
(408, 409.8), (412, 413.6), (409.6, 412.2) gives 0.15 nm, 2.07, 2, 2.17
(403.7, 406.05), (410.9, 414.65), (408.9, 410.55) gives 0.16 nm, 2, 1.86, 2.1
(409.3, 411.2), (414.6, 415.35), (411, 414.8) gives -0.14 nm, 1.92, 2.11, 2.12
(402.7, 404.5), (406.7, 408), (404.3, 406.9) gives -0.20 nm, 1.93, 2.05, 1.87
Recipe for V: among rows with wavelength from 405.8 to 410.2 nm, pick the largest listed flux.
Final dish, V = 2.792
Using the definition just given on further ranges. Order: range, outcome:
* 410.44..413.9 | 2.764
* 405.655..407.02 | 2.424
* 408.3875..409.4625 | 2.513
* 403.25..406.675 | 2.534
